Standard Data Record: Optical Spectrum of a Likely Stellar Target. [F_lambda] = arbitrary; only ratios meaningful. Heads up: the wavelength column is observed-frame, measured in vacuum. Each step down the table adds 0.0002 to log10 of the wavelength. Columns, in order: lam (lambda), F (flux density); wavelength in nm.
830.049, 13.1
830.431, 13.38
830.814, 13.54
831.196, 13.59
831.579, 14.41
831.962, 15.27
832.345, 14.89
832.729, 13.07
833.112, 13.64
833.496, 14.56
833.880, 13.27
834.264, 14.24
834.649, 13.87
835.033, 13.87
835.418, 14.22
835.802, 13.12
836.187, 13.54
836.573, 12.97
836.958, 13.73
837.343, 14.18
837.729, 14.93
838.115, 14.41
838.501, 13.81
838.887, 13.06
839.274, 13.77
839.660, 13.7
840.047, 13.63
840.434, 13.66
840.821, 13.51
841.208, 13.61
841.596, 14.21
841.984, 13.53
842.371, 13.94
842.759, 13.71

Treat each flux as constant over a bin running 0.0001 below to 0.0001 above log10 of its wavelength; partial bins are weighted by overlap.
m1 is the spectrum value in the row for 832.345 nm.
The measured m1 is 14.89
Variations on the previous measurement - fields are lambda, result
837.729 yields 14.93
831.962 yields 15.27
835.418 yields 14.22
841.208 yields 13.61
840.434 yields 13.66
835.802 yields 13.12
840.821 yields 13.51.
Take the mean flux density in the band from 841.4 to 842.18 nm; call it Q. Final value 13.9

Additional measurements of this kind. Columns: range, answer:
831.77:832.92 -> 14.4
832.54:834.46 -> 13.8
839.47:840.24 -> 13.7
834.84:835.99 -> 13.7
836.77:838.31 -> 14.3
